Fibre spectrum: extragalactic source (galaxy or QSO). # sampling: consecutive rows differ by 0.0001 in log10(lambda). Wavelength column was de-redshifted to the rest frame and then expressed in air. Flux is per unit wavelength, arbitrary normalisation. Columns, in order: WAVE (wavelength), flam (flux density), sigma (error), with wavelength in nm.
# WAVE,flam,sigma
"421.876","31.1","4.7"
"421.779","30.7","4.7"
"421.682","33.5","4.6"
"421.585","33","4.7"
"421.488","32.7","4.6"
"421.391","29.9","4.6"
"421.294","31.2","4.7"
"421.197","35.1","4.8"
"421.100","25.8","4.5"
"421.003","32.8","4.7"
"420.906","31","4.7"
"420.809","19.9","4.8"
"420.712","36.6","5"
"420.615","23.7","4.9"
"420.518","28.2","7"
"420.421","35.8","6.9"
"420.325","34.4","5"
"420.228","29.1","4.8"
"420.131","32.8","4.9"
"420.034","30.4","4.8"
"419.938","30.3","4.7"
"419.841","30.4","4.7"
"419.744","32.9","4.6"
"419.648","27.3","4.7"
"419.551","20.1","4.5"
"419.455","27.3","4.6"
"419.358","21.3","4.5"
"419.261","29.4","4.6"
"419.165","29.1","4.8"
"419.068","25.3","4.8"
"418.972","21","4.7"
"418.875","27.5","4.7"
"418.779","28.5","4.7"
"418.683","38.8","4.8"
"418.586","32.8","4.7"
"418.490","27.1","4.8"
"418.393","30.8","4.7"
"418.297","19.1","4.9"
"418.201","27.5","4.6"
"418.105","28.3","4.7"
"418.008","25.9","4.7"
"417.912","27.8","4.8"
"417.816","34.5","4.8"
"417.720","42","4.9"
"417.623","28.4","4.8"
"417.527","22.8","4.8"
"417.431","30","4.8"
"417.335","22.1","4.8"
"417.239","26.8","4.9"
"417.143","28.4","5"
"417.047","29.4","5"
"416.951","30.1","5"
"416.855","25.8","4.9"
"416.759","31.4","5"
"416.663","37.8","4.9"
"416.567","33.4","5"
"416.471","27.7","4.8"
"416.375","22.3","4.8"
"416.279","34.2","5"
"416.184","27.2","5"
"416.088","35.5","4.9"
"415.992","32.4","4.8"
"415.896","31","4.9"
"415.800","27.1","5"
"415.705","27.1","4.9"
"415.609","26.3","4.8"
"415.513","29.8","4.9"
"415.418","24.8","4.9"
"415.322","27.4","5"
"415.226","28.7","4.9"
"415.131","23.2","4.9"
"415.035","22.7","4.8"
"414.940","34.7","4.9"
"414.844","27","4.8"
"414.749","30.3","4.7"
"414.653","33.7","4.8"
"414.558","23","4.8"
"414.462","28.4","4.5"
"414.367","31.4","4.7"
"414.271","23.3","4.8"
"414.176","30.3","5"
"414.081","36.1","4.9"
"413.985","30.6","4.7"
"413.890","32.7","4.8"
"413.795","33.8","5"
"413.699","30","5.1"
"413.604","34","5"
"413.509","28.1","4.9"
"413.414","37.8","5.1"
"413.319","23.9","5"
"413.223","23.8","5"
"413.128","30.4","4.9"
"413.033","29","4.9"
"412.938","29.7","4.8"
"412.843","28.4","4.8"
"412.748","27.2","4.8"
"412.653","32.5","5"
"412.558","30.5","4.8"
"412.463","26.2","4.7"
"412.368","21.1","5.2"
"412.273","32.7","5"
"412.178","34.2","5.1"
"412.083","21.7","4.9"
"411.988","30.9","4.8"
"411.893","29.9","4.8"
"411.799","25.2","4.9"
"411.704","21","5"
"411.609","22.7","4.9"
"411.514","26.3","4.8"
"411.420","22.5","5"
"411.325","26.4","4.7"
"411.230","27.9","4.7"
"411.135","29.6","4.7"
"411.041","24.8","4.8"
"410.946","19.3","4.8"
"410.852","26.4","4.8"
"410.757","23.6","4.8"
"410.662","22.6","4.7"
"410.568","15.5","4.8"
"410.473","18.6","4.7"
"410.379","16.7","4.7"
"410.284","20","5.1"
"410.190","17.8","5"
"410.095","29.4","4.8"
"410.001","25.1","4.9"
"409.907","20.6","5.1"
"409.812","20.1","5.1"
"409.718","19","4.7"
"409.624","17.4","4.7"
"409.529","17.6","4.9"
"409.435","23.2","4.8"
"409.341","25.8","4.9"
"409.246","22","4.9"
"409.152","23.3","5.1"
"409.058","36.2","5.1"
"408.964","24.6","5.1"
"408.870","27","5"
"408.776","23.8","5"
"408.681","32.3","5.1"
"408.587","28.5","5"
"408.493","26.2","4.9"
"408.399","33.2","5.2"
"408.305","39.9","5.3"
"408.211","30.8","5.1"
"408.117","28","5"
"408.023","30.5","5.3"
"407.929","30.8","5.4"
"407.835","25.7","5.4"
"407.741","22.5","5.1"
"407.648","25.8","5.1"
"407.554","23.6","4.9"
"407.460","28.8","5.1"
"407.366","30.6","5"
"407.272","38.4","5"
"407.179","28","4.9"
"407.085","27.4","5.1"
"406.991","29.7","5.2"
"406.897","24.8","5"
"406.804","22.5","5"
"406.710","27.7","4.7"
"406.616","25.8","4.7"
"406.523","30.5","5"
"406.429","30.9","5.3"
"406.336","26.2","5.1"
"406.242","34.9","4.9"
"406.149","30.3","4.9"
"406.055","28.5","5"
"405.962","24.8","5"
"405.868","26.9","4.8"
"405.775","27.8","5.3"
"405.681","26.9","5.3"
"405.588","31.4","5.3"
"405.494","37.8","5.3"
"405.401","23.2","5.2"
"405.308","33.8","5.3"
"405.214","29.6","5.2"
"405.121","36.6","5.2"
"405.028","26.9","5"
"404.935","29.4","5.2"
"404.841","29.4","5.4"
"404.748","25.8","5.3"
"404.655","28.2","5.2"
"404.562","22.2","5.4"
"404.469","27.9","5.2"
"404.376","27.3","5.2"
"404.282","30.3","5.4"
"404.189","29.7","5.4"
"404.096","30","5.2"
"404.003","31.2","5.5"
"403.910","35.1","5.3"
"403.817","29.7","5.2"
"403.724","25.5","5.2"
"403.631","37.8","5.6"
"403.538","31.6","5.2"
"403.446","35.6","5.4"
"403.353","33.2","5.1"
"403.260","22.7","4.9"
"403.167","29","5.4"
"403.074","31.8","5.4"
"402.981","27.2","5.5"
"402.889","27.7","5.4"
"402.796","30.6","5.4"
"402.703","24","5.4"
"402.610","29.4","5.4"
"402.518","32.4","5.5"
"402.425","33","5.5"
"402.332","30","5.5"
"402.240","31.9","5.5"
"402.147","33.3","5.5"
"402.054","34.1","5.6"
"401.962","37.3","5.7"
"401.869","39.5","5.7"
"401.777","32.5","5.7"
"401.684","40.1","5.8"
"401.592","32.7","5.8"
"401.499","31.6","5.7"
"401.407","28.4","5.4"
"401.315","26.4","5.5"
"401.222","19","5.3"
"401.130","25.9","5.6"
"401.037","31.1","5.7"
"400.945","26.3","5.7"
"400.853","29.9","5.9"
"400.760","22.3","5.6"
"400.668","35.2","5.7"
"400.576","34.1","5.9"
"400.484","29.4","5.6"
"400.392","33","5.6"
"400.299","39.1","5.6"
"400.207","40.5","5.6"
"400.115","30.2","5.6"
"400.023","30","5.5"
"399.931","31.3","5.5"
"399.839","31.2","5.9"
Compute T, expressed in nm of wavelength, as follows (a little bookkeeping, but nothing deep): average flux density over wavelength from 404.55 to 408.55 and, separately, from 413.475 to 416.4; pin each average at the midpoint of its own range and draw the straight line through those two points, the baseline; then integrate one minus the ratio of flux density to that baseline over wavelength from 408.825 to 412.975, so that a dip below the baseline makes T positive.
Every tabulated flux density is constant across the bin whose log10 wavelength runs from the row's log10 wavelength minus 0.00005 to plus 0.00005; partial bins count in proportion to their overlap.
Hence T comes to 0.65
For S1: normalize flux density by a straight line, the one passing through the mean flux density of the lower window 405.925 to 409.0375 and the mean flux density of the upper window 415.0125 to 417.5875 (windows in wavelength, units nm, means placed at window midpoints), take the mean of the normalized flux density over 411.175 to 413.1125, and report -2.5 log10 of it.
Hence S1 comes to 0.05 mag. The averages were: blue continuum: 28.7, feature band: 27.4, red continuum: 28.4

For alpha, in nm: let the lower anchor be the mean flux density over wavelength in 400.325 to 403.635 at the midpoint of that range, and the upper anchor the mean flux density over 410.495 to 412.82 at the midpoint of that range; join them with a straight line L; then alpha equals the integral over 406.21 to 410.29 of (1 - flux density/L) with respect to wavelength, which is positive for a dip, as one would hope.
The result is 0.12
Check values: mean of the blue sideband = 30.8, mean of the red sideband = 25.8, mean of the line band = 26.8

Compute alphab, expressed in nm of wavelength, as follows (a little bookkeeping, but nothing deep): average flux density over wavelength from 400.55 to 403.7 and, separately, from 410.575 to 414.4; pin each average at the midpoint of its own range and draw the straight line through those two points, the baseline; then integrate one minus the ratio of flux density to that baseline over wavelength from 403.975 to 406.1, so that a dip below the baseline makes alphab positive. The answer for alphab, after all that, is 0.07 nm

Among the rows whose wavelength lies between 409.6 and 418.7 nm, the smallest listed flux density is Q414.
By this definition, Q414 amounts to 15.5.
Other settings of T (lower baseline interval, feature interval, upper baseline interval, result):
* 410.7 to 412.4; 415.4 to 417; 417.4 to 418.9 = -0.07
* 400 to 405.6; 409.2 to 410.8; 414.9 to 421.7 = 0.48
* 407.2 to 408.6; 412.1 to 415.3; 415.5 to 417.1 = 0.06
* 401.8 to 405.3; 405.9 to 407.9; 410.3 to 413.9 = 0.07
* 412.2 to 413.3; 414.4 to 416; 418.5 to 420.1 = 0.02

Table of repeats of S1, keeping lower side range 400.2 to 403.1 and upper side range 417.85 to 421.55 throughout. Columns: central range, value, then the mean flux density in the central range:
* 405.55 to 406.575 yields 0.06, 29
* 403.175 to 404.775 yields 0.04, 29.7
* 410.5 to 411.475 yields 0.25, 23.8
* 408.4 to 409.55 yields 0.15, 26.4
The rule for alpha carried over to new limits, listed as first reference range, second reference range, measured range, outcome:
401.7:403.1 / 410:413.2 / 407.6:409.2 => -0.06 nm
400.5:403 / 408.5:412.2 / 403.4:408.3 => -0.31 nm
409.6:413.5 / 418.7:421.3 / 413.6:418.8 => -0.41 nm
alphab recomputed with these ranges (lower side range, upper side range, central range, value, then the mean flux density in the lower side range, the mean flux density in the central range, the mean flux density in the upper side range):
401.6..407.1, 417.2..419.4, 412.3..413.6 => 0.012 nm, 30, 28.6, 28.1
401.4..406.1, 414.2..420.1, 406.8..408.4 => 0.049 nm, 30.5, 29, 28.6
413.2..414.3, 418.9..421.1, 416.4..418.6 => 0.028 nm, 30.6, 29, 28.5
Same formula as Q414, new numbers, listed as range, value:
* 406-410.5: 16.7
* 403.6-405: 22.2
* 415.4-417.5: 22.1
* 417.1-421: 19.1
